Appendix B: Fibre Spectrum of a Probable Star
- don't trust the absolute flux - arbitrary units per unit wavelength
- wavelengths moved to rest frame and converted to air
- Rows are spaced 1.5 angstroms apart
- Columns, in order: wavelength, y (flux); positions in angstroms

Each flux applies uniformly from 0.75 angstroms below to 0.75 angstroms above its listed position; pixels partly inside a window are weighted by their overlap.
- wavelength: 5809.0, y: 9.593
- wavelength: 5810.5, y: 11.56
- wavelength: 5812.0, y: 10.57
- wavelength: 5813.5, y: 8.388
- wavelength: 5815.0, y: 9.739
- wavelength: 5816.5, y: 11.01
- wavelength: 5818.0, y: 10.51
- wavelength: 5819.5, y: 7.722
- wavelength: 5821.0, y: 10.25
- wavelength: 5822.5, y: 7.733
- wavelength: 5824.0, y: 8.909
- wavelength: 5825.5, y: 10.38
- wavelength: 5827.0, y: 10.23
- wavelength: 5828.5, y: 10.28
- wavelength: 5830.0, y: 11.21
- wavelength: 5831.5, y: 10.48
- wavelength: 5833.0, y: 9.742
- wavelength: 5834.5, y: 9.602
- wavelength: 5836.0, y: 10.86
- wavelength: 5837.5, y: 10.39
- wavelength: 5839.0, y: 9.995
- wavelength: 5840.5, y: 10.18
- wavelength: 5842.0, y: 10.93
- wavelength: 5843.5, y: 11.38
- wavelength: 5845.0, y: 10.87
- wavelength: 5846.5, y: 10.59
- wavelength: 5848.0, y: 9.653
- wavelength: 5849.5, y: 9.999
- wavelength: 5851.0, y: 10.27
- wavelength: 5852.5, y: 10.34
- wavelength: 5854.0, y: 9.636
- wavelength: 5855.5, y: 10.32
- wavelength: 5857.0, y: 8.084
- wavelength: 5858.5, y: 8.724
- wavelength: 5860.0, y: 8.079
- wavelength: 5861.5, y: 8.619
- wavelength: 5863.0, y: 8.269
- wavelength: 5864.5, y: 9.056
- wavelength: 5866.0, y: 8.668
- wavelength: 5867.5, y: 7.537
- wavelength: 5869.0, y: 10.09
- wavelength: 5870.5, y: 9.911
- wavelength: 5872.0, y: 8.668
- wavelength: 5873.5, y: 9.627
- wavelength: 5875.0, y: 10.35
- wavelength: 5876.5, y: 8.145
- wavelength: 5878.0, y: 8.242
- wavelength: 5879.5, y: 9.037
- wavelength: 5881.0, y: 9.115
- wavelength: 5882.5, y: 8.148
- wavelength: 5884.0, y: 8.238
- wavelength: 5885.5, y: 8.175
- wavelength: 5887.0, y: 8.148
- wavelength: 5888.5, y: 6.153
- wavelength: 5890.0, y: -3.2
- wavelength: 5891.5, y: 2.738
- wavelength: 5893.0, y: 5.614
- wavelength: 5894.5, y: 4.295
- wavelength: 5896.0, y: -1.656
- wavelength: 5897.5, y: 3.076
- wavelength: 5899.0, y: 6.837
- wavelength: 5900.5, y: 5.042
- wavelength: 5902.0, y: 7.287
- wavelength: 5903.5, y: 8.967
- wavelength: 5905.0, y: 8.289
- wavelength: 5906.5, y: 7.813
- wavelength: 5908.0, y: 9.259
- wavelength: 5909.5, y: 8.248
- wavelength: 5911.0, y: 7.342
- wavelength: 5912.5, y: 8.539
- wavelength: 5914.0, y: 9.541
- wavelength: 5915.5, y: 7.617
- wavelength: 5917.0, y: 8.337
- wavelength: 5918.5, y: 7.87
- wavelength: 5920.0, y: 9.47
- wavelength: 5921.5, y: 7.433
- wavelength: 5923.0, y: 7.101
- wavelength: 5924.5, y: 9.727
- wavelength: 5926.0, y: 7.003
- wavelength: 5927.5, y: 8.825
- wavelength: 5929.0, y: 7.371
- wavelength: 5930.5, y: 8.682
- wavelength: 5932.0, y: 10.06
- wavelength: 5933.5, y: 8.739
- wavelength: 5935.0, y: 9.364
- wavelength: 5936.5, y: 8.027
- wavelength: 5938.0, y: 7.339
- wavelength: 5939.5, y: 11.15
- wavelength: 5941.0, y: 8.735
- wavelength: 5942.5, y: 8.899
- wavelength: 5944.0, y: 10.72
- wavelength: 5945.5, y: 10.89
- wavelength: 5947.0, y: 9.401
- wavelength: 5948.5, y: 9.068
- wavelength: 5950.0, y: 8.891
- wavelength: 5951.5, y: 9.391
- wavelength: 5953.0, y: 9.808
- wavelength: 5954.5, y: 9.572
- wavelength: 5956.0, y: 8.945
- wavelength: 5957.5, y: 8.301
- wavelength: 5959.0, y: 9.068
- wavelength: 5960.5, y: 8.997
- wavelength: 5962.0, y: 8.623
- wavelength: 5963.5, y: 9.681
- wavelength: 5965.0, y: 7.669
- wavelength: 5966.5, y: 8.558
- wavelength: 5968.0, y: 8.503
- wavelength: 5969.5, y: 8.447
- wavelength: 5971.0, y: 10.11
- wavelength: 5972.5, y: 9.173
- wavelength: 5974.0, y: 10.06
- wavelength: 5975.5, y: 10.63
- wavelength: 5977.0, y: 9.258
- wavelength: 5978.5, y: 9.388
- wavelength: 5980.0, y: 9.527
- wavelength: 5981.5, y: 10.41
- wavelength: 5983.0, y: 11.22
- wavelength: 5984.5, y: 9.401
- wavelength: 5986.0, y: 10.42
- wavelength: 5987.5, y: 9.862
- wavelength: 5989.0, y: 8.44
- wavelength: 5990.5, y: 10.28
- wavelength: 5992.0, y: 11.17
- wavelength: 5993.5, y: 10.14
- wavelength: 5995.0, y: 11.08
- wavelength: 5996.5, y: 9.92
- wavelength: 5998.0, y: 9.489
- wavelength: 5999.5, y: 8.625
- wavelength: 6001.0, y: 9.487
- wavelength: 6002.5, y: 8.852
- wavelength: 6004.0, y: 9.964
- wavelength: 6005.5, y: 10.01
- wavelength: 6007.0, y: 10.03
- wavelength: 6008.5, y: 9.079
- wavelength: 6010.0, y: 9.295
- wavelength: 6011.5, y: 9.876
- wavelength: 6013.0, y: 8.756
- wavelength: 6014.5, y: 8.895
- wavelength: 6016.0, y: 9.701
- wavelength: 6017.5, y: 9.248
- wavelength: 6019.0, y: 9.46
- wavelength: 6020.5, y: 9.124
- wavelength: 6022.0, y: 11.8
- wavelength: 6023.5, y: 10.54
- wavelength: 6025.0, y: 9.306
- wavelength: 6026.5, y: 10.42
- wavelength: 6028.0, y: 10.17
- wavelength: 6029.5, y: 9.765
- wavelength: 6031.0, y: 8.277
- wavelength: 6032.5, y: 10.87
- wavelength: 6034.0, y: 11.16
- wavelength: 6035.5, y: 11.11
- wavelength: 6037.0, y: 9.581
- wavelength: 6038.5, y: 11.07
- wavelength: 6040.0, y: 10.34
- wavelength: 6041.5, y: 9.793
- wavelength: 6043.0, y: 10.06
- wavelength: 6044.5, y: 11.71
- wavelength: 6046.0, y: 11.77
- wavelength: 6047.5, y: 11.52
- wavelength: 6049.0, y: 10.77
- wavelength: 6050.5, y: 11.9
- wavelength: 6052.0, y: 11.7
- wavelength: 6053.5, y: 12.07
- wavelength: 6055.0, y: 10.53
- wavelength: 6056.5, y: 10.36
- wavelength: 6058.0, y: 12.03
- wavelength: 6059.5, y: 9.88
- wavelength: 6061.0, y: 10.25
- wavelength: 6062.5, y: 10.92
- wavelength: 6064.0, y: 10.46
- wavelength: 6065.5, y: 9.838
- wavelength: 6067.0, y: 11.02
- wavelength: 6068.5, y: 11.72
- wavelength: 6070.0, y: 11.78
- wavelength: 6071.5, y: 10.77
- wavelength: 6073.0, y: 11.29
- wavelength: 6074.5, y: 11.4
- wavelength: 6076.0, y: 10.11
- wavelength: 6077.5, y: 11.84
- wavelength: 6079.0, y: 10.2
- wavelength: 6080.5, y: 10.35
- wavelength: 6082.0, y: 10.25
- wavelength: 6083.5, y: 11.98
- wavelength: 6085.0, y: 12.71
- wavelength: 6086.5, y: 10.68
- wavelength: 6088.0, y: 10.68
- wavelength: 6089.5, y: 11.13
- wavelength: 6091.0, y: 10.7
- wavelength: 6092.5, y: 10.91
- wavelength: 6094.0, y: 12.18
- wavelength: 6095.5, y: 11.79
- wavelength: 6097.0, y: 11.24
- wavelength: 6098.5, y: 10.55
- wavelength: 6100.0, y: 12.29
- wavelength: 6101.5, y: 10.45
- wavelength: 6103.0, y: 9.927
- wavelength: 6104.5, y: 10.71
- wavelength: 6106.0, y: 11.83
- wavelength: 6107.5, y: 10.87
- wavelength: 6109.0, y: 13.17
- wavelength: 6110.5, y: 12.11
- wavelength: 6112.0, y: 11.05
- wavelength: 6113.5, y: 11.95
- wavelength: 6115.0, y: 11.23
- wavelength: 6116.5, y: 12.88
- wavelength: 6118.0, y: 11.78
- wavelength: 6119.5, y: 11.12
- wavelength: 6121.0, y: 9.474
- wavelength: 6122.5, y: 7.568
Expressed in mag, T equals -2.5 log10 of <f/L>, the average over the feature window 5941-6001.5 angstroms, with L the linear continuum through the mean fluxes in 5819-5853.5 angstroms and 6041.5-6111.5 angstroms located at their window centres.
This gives 0.12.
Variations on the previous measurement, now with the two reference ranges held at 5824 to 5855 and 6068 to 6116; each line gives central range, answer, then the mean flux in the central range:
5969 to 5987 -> 0.10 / 9.86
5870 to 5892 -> 0.37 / 7.46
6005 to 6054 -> 0.08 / 10.3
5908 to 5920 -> 0.26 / 8.36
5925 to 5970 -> 0.19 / 8.96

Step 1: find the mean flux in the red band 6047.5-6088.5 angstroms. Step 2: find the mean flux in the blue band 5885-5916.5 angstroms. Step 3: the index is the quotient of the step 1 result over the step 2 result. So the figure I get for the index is 1.81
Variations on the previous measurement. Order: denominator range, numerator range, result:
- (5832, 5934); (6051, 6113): 1.35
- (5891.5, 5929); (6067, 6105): 1.57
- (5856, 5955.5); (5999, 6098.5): 1.32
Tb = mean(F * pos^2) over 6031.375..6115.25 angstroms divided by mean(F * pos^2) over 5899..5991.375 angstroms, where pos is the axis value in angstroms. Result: 1.3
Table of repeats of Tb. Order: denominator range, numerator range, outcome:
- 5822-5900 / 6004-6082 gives 1.32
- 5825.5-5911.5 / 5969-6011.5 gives 1.22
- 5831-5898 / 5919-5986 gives 1.13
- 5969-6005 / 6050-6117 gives 1.18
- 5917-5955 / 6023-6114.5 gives 1.28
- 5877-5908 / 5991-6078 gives 1.78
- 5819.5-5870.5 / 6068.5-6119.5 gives 1.27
